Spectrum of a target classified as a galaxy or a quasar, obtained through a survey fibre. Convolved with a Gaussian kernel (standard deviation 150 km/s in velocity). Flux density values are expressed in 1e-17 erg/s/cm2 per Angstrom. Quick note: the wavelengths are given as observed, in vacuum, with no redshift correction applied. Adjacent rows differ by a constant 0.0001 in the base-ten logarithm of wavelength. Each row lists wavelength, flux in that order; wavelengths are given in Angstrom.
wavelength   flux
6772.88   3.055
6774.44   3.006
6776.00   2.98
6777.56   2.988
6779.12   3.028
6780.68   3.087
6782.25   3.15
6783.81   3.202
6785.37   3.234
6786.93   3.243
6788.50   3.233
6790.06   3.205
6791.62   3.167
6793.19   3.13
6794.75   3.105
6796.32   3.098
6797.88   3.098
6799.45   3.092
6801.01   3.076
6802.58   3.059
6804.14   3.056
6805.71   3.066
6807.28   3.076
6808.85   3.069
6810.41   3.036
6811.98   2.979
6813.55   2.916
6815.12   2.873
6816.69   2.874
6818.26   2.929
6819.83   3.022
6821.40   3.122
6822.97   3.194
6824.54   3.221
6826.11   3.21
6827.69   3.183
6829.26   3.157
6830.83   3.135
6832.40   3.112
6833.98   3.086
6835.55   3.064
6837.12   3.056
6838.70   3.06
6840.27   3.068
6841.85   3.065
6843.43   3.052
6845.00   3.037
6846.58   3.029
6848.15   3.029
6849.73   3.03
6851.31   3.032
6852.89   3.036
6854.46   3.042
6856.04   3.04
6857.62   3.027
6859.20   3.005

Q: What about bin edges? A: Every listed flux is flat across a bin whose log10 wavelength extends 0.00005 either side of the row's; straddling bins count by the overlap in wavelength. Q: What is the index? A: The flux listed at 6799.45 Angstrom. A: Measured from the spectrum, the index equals 3.092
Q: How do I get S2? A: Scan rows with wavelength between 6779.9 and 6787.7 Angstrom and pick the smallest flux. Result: 3.087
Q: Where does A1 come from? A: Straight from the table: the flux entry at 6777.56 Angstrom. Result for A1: 2.988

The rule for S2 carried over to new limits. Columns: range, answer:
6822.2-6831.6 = 3.135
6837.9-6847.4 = 3.029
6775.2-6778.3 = 2.98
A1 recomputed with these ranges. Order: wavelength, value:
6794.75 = 3.105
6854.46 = 3.042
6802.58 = 3.059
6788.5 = 3.233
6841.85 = 3.065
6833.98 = 3.086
